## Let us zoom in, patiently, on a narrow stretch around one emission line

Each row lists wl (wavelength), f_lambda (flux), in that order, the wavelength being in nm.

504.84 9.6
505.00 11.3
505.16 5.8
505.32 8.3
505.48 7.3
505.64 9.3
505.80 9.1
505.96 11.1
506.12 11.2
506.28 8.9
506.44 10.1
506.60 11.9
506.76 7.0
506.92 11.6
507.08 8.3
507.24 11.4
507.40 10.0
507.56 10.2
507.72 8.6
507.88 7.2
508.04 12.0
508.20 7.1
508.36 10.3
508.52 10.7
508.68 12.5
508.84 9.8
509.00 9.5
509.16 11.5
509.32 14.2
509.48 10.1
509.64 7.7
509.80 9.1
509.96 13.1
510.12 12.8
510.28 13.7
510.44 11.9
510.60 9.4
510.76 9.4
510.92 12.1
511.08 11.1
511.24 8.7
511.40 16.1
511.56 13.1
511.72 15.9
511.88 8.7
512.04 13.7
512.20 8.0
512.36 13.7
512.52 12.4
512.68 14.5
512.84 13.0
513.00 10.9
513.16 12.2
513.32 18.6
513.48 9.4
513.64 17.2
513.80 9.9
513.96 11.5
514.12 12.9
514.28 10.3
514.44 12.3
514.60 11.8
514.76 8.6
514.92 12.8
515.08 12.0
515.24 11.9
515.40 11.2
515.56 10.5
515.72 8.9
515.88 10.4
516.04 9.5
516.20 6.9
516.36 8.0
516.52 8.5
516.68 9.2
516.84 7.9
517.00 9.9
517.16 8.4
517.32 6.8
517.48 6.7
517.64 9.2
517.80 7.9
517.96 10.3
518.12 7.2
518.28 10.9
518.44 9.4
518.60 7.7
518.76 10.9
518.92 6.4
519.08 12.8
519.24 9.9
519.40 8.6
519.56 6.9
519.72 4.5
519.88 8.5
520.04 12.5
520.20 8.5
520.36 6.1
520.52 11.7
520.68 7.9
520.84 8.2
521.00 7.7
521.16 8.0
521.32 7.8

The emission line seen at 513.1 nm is C III]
